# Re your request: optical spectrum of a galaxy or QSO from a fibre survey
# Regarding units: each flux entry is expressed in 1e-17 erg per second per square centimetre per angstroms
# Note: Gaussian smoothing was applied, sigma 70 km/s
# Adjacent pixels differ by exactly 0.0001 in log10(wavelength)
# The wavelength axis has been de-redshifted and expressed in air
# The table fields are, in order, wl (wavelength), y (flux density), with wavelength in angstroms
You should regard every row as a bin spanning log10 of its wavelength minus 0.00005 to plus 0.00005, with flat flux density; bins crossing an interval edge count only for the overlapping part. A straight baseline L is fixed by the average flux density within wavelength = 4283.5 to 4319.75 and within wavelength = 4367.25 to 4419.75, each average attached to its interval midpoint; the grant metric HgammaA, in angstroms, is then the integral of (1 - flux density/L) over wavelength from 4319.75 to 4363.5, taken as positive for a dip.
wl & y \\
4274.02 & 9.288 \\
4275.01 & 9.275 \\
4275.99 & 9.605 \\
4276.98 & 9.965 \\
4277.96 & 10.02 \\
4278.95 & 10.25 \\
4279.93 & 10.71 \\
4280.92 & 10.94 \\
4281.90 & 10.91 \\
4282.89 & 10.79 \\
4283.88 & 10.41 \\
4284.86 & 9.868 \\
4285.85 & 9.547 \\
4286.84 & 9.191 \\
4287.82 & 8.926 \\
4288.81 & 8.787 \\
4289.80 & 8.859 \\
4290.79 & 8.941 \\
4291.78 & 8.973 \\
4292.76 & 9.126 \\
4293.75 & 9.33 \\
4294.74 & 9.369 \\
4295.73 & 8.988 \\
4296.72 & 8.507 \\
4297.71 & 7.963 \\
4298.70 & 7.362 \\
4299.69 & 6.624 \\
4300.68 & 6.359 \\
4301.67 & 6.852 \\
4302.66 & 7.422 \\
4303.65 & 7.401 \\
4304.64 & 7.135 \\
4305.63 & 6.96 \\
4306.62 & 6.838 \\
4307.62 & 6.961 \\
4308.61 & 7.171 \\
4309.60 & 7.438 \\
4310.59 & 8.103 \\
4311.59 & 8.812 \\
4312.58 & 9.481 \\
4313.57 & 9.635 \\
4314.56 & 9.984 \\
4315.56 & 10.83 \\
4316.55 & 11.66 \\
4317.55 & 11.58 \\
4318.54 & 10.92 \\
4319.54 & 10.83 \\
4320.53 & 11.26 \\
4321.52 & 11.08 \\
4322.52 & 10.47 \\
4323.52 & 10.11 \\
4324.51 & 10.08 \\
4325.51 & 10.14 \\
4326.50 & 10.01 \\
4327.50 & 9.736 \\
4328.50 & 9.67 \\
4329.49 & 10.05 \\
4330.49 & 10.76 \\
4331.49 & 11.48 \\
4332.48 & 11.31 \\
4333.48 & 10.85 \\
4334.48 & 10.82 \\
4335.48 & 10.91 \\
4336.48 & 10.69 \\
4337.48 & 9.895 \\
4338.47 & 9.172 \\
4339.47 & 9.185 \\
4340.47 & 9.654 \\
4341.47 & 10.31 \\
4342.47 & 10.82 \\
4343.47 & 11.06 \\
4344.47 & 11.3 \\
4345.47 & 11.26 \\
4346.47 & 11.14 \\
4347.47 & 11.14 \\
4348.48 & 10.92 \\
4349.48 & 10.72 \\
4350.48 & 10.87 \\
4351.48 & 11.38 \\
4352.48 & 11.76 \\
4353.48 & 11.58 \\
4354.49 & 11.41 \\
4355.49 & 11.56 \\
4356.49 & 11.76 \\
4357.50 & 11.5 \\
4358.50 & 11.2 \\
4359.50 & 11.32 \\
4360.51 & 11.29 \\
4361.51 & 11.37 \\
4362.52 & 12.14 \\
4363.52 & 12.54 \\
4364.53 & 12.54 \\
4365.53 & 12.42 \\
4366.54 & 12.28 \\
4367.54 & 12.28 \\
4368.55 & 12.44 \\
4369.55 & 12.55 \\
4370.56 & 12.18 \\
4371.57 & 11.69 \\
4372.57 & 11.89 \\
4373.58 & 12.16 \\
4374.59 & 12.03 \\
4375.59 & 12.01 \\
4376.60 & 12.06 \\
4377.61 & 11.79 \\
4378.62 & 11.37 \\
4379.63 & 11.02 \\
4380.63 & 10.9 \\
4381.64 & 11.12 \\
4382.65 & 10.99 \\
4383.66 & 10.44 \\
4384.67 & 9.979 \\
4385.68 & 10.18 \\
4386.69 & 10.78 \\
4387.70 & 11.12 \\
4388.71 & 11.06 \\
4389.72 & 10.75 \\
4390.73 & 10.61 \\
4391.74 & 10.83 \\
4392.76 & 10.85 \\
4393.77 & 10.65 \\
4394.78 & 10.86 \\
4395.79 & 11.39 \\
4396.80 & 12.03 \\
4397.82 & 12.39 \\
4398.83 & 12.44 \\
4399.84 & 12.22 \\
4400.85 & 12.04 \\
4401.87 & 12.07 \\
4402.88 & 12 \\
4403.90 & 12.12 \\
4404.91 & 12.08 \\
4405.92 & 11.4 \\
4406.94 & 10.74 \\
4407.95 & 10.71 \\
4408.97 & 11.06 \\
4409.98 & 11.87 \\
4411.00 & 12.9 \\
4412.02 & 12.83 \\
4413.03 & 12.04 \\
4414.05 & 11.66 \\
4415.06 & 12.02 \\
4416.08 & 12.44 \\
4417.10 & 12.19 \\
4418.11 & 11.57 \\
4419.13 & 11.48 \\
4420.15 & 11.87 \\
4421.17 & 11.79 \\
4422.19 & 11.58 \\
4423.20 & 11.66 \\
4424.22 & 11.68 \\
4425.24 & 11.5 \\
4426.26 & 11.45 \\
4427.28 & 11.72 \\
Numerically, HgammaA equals -3.9 angstroms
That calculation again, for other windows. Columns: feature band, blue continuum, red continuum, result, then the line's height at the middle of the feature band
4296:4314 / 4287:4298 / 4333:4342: 3.2 angstroms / 9.26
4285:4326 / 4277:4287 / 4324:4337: 5.7 angstroms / 10.4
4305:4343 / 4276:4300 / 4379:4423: 0.7 angstroms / 10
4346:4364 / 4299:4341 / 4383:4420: -1.9 angstroms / 10.3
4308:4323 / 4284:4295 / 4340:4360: 0.2 angstroms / 10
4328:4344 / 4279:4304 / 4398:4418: -0.5 angstroms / 10.1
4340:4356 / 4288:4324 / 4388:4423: -1.6 angstroms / 10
